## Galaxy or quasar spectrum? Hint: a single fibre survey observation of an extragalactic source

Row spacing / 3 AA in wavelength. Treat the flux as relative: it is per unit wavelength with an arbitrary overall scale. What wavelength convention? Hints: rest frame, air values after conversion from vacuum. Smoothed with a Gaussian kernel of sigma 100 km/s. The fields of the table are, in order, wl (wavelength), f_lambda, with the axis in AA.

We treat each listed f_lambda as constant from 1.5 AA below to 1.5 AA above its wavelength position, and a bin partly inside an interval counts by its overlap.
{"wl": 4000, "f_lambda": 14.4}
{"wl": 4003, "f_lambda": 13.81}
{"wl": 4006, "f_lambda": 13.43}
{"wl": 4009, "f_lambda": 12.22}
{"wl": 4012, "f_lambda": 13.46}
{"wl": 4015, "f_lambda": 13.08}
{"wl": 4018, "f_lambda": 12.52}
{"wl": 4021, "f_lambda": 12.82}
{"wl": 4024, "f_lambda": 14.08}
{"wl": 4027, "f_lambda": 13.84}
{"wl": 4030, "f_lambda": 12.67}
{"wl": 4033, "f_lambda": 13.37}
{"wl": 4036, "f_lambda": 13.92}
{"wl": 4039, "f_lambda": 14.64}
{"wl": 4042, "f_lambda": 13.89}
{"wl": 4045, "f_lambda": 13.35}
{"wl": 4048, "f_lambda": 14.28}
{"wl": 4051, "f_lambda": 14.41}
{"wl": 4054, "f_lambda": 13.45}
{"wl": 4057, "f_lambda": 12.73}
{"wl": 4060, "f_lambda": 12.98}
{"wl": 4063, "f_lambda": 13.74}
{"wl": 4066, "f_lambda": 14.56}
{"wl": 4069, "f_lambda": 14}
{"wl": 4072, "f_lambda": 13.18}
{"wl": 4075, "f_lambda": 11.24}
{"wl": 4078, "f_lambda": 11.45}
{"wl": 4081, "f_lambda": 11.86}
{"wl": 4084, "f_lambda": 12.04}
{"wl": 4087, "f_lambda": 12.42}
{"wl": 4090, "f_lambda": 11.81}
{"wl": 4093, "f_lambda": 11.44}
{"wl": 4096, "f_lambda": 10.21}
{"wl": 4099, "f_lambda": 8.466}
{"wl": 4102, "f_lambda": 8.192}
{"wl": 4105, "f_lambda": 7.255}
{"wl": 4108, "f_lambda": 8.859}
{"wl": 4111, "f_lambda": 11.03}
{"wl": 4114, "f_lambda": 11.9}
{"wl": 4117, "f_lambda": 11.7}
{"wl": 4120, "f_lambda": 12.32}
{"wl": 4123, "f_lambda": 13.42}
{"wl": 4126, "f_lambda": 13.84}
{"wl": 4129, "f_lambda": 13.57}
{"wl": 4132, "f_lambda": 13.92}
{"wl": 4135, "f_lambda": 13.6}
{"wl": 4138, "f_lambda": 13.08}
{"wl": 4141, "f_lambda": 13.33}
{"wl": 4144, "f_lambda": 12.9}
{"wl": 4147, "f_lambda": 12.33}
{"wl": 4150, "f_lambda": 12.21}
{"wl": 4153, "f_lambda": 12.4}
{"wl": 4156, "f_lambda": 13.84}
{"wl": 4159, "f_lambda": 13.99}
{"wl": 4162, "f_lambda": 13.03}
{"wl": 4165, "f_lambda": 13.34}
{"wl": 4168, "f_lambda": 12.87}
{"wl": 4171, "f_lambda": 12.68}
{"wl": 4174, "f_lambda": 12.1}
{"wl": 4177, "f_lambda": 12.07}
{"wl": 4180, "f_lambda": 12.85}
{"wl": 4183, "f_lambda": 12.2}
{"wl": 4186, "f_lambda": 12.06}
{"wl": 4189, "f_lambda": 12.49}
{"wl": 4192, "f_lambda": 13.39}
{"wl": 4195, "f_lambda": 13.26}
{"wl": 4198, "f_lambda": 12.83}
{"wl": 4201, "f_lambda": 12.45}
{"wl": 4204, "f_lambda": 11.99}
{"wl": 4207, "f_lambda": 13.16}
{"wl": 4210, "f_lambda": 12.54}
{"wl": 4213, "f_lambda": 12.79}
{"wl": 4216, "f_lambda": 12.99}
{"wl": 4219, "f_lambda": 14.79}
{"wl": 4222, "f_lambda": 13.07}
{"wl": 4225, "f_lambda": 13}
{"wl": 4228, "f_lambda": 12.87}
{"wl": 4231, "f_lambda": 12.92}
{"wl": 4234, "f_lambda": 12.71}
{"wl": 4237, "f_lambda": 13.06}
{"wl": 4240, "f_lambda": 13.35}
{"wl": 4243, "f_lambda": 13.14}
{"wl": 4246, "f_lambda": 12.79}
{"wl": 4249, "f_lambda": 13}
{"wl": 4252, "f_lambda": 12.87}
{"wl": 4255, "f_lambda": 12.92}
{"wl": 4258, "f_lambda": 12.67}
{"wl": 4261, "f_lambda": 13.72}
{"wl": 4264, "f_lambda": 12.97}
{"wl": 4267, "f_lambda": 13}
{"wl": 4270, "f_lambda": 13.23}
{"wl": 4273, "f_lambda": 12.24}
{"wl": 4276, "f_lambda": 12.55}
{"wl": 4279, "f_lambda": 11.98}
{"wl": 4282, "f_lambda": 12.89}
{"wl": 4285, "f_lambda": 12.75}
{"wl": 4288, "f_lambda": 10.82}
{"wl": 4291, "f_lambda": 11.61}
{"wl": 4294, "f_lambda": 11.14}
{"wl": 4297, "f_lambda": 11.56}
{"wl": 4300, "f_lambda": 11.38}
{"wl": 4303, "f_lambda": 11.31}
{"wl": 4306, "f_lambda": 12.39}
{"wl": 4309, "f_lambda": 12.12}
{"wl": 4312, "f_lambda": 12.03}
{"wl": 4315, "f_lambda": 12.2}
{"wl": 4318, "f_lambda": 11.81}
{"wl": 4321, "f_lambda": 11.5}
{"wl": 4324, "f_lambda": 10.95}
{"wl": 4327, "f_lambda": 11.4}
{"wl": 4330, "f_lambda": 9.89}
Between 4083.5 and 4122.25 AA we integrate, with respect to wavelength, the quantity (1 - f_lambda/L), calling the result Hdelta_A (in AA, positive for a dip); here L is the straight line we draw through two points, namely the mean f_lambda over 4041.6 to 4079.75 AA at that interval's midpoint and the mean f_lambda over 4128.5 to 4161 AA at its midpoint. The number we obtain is 7.7 AA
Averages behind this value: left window 13.3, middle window 10.6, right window 13.2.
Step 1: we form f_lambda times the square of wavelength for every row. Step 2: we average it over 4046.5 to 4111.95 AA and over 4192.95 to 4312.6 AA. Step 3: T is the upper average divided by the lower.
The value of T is 1.16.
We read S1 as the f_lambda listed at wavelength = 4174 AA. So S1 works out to 12.1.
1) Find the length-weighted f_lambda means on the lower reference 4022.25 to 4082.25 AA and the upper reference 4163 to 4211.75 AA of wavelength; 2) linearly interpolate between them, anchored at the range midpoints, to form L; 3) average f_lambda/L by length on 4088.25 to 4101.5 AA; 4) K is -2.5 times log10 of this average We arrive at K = 0.261 mag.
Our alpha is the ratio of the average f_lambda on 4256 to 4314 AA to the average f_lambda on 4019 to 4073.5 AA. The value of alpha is 0.90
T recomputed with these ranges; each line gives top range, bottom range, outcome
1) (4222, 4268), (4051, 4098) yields 1.13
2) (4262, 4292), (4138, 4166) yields 1.01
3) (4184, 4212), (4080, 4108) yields 1.29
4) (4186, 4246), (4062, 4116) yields 1.22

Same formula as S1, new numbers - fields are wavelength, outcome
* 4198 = 12.83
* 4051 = 14.41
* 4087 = 12.42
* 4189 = 12.49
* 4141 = 13.33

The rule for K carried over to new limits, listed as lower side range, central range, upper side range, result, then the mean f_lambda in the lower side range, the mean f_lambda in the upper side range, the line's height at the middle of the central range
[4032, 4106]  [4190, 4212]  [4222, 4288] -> -0.01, 12.4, 12.8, 12.7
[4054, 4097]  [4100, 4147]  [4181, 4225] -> 0.06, 12.5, 12.9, 12.6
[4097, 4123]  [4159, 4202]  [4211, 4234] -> -0.06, 10.2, 13.2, 12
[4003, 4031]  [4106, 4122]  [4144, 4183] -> 0.16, 13.2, 12.8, 12.9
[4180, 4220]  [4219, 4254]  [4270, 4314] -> -0.05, 12.8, 12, 12.5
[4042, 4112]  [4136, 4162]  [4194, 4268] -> -0.05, 11.9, 13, 12.4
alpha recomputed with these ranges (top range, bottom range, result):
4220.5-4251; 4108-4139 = 1.03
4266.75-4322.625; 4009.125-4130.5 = 0.96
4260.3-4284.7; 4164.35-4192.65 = 1.02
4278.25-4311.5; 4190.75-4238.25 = 0.91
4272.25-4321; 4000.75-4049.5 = 0.88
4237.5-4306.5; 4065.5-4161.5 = 1.03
